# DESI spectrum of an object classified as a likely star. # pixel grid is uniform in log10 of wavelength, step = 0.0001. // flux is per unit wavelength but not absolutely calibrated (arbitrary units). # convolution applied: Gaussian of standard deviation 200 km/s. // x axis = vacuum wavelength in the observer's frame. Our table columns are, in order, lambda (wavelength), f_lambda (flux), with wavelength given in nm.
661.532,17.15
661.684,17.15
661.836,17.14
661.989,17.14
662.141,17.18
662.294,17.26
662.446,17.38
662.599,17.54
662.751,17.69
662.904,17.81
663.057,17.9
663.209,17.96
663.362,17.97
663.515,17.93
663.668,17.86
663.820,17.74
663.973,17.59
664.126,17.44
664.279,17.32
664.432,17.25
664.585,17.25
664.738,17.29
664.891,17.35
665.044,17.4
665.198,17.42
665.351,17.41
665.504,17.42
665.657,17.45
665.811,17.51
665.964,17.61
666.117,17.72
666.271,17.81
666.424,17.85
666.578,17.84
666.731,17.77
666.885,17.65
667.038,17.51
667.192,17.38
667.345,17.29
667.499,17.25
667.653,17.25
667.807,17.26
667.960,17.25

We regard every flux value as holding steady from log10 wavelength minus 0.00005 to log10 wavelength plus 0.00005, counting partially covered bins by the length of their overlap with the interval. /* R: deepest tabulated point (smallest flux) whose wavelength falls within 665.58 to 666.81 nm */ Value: 17.45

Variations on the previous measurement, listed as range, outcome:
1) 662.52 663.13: 17.54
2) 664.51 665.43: 17.25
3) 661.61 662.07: 17.14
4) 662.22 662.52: 17.26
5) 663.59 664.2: 17.44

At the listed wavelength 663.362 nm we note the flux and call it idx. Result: 17.97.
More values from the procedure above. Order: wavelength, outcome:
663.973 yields 17.59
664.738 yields 17.29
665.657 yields 17.45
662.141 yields 17.18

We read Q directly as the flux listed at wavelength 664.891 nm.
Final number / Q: 17.35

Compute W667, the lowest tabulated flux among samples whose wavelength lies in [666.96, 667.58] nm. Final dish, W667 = 17.25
